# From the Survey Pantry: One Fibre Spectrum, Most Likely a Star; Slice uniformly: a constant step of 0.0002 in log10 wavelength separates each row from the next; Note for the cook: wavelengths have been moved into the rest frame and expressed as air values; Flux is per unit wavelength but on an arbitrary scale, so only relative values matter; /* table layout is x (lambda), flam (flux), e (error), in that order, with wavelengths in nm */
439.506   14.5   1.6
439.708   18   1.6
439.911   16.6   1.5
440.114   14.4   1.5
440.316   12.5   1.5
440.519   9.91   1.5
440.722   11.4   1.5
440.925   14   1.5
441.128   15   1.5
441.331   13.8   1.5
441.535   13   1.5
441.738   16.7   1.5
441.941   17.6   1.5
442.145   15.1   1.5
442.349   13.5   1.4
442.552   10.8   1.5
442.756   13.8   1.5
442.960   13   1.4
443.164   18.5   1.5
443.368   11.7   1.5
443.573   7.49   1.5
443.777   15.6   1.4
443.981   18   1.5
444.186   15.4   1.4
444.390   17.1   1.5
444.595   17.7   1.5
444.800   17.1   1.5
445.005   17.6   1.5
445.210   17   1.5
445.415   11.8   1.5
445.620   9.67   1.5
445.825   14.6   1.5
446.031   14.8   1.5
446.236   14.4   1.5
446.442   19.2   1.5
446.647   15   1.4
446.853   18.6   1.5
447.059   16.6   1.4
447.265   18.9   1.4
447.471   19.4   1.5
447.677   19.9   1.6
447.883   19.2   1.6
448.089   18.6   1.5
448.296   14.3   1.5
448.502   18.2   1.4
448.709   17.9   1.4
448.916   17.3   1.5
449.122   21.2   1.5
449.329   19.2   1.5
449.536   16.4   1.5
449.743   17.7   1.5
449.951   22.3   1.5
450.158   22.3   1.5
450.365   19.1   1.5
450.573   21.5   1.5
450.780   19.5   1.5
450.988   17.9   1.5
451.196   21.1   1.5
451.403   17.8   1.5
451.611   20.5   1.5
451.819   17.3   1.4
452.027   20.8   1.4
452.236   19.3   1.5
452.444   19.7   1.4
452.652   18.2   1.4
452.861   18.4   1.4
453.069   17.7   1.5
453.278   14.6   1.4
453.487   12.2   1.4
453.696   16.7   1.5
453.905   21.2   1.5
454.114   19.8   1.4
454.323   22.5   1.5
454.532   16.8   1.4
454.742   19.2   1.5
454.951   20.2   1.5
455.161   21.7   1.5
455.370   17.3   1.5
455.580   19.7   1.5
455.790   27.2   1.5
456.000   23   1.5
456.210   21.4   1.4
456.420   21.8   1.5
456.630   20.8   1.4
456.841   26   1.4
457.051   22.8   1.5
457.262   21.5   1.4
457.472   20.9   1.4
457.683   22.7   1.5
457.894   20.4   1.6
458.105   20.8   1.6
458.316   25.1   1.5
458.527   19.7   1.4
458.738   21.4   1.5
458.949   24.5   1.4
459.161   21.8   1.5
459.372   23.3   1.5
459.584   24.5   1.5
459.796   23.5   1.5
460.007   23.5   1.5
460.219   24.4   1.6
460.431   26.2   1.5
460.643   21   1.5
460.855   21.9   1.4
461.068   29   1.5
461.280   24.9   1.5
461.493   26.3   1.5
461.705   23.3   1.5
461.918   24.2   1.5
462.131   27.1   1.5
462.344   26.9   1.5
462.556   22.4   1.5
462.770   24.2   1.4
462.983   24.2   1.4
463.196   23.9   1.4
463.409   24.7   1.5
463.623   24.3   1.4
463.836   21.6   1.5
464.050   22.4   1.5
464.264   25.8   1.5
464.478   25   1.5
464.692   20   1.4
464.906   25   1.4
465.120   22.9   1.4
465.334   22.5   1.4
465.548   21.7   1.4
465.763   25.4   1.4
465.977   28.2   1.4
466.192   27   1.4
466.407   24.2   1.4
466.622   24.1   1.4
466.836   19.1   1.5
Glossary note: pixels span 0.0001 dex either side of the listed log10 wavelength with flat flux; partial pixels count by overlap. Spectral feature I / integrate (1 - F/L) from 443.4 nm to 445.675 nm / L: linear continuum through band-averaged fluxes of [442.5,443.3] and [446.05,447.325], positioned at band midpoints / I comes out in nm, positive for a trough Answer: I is 0.05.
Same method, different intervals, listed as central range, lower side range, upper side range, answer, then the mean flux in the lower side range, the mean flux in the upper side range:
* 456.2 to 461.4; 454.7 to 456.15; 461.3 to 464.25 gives -0.07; 21.3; 24.3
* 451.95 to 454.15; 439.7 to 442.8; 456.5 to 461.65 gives 0.23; 14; 23.2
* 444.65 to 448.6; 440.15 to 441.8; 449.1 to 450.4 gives 0.19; 13.3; 19.7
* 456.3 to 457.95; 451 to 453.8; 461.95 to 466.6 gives -0.13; 18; 24.3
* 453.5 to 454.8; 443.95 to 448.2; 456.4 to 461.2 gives 0.11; 16.7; 23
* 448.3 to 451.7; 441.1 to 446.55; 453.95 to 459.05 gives -0.21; 14.8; 21.5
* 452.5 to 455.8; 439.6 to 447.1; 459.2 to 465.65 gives 0.21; 14.8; 24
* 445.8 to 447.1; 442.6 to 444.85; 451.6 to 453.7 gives -0.04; 14.9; 17.7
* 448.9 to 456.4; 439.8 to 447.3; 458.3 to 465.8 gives -0.11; 14.8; 23.8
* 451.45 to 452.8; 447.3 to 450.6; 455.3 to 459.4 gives 0.06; 19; 22.1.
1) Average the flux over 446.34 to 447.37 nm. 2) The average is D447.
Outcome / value 17.7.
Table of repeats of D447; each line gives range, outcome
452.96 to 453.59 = 14.9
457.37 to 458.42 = 22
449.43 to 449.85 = 17.1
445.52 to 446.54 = 14.5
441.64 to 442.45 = 15.7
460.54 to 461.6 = 24.6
